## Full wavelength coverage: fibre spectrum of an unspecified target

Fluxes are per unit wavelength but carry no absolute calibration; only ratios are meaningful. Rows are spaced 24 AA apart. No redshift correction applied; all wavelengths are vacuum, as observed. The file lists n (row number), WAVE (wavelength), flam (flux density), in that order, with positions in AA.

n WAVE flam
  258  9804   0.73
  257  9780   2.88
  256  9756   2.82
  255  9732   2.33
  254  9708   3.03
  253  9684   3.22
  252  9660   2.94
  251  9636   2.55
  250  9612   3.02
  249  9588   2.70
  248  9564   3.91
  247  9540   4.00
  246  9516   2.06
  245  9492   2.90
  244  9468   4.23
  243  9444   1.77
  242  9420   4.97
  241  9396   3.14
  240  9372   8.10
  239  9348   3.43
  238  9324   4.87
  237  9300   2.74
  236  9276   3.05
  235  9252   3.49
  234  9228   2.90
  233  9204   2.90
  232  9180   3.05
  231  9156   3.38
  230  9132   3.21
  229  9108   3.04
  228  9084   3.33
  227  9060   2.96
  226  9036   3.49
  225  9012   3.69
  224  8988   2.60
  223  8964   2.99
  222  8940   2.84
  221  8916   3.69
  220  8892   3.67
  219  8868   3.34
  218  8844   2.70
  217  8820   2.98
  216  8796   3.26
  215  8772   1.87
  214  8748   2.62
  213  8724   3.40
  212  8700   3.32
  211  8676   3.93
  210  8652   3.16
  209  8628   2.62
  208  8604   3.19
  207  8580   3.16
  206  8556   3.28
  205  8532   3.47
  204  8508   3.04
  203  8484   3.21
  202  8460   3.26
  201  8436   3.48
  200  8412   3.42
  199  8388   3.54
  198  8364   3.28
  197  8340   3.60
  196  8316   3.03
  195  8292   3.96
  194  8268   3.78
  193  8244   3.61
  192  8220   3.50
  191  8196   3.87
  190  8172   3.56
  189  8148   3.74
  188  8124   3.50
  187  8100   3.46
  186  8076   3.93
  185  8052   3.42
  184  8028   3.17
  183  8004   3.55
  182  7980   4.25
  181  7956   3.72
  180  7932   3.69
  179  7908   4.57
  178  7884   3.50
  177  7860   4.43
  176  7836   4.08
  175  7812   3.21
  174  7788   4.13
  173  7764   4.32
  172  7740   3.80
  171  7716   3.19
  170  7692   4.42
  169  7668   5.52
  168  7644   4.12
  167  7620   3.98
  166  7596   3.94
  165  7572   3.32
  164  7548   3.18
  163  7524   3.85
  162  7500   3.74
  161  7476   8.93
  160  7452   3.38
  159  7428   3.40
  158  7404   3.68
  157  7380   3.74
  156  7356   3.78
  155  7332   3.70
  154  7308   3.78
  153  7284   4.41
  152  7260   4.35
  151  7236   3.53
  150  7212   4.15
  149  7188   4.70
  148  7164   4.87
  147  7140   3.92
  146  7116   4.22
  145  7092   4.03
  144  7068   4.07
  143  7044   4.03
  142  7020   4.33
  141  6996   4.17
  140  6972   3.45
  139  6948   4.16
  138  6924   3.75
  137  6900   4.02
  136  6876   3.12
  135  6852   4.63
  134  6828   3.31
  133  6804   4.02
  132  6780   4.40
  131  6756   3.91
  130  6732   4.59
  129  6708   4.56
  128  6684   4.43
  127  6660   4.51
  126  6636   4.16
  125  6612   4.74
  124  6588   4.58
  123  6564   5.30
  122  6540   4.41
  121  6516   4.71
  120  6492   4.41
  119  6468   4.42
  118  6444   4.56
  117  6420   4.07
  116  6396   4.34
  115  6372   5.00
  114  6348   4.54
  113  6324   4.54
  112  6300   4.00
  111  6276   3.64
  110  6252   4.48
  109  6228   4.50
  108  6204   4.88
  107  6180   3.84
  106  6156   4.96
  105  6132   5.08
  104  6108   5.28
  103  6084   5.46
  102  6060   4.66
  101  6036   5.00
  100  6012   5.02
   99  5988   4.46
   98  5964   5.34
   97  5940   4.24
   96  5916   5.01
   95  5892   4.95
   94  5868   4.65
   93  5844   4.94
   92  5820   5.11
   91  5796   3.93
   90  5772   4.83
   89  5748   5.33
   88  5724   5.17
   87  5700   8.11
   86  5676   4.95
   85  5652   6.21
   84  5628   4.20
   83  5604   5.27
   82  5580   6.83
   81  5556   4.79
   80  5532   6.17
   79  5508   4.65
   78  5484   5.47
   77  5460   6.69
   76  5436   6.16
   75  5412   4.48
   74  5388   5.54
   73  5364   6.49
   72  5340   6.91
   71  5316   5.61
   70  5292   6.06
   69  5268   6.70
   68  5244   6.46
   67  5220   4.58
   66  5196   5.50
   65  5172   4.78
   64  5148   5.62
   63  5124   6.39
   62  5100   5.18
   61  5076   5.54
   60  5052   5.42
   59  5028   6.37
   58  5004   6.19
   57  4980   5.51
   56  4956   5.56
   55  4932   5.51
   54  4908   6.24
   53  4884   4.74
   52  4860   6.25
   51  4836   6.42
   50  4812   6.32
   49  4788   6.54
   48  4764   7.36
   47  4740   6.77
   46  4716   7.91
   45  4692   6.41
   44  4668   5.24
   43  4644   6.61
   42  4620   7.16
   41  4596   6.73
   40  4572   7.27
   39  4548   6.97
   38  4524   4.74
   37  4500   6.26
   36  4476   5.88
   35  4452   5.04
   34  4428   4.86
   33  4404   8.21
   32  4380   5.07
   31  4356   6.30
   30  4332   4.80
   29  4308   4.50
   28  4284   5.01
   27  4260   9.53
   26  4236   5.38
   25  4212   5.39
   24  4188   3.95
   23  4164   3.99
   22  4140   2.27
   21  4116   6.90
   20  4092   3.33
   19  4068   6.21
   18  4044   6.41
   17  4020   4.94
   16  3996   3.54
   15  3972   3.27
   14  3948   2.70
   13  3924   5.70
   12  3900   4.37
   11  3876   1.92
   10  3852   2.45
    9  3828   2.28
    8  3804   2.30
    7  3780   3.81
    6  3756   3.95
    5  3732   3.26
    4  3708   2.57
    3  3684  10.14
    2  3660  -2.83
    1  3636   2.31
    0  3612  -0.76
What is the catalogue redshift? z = 0.140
